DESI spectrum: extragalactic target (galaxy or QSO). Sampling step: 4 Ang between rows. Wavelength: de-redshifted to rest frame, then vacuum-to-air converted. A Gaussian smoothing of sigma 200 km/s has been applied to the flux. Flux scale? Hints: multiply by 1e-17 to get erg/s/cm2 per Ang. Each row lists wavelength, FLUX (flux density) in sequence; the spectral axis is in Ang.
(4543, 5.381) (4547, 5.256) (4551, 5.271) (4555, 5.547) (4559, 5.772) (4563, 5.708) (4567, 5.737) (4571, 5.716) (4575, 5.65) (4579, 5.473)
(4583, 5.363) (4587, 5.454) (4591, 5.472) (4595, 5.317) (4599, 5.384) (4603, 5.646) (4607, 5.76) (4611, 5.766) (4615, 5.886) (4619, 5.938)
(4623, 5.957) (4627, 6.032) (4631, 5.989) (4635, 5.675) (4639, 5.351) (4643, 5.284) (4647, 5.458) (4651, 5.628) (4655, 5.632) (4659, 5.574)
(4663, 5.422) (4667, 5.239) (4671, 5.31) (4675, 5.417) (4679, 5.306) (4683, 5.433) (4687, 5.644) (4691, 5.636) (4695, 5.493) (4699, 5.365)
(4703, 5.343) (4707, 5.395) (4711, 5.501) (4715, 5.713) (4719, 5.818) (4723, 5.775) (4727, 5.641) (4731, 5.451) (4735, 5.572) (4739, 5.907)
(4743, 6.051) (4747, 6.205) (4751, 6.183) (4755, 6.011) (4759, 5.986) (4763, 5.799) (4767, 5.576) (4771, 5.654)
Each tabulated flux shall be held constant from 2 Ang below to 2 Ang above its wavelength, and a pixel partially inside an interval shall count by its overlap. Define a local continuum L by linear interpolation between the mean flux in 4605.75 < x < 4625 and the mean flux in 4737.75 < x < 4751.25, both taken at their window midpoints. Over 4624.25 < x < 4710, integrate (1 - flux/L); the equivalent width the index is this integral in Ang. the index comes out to 6.37 Ang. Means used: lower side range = 5.87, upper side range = 6.08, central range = 5.51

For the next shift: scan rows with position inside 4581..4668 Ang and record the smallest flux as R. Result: 5.239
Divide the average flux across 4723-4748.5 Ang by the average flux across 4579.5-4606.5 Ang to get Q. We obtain 1.06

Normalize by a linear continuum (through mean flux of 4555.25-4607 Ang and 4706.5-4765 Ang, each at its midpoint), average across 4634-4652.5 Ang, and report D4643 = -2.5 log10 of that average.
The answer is 0.04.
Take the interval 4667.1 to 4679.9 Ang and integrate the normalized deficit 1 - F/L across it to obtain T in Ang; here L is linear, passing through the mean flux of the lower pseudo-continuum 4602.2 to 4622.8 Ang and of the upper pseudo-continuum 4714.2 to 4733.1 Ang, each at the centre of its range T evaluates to 0.9 Ang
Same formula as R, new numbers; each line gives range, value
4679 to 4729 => 5.306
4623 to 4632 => 5.957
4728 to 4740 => 5.451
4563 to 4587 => 5.363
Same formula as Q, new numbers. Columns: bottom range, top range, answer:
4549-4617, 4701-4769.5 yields 1.03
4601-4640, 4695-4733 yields 0.96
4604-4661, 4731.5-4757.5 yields 1.04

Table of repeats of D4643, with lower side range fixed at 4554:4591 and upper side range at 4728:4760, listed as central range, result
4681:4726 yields 0.05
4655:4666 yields 0.05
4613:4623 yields -0.05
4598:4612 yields 0.00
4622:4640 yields -0.02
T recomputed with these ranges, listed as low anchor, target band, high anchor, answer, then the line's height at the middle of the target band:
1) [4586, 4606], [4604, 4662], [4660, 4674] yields -3.18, 5.41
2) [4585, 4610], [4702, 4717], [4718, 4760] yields 0.78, 5.8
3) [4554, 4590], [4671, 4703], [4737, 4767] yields 2.17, 5.85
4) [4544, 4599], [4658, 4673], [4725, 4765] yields 0.89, 5.71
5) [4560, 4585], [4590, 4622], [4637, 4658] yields -0.63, 5.55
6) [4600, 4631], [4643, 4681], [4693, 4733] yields 1.81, 5.71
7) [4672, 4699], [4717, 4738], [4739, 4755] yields 0.84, 5.9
